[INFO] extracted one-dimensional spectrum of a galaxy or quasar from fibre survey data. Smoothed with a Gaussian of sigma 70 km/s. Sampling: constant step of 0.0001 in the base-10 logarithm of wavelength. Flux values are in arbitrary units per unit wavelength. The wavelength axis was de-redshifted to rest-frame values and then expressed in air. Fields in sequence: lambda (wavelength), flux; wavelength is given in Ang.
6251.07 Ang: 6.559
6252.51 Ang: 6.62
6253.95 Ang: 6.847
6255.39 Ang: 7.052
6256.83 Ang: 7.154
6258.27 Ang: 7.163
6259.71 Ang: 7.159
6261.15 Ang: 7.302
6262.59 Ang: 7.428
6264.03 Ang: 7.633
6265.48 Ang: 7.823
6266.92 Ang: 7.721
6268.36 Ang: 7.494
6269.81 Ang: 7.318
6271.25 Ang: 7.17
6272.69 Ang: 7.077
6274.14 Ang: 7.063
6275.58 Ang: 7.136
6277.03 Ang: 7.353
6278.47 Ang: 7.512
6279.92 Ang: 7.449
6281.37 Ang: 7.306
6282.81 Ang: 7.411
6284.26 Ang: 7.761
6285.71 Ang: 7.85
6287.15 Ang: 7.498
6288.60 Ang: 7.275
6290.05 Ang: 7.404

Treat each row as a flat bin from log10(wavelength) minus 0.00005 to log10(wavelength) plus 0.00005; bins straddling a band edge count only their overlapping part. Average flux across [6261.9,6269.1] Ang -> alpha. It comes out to 7.61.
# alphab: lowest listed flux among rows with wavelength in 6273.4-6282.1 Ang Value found 7.063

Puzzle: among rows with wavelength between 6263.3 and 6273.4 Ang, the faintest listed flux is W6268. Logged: 7.077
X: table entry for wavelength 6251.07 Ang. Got 6.559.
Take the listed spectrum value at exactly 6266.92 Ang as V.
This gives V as 7.721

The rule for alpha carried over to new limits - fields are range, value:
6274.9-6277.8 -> 7.25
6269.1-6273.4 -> 7.2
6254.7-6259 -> 7.13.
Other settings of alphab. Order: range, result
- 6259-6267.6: 7.159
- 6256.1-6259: 7.154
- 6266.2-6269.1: 7.494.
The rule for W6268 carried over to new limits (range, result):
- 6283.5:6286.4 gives 7.761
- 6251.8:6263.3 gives 6.62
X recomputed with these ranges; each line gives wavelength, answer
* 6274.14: 7.063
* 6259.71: 7.159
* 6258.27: 7.163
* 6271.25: 7.17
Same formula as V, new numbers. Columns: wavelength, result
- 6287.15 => 7.498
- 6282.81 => 7.411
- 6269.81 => 7.318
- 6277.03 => 7.353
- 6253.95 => 6.847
